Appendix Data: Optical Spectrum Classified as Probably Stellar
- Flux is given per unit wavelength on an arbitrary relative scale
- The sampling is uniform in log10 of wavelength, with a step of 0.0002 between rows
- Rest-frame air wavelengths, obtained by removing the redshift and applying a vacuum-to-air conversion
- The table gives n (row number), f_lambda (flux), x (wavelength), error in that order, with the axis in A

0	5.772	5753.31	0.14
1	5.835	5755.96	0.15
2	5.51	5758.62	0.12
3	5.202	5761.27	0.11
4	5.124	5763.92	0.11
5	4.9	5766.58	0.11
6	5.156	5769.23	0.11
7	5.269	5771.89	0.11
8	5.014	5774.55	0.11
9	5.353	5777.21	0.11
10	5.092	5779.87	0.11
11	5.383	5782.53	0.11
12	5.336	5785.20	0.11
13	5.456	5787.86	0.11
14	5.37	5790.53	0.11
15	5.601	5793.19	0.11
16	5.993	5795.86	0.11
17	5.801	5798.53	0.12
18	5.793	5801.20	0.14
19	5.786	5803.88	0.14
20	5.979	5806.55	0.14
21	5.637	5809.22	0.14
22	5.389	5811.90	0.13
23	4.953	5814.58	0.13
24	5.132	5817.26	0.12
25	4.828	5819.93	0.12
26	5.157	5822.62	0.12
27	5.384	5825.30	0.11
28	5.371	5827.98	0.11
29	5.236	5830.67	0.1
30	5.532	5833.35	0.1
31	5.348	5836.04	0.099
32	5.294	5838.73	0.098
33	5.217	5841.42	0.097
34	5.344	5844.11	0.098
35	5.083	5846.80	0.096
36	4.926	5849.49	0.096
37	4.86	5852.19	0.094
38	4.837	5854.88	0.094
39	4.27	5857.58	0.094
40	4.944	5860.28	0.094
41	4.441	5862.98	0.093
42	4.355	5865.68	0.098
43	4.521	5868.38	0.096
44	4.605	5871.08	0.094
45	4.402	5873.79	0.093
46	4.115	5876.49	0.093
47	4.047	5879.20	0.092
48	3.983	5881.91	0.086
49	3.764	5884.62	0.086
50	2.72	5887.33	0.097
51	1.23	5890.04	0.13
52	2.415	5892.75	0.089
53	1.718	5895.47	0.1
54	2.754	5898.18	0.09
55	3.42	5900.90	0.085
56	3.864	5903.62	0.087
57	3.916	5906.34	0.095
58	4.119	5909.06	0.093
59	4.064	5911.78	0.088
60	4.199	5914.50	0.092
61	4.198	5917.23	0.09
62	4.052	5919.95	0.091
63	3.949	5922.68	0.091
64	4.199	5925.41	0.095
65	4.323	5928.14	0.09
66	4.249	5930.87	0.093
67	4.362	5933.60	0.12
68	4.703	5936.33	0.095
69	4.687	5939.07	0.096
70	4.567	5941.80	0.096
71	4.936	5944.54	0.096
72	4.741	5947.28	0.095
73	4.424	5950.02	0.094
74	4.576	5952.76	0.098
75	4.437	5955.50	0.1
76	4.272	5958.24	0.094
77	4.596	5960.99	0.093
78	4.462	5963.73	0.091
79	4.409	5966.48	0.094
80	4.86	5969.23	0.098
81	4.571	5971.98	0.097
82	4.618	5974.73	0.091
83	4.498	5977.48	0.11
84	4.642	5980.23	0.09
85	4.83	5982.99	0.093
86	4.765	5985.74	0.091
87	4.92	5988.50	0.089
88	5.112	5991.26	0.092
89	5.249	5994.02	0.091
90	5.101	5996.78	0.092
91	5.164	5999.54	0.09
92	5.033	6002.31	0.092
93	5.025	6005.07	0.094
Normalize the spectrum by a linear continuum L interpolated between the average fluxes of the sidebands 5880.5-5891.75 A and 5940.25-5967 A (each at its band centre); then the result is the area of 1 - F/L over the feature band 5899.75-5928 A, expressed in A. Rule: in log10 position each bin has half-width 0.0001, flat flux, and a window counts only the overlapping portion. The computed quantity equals -3.4 A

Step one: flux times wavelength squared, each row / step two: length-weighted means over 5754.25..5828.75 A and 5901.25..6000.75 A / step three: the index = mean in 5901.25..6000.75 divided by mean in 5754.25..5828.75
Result 0.88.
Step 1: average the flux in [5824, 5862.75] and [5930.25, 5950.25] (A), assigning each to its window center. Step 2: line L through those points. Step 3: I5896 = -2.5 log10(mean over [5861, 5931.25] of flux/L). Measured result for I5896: 0.272 mag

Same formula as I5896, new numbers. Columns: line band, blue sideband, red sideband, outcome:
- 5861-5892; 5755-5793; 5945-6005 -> 0.29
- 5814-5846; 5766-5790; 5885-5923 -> -0.18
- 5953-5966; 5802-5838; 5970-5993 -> 0.09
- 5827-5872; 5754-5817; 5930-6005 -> 0.05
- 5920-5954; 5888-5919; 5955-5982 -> -0.14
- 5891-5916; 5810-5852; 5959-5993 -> 0.42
